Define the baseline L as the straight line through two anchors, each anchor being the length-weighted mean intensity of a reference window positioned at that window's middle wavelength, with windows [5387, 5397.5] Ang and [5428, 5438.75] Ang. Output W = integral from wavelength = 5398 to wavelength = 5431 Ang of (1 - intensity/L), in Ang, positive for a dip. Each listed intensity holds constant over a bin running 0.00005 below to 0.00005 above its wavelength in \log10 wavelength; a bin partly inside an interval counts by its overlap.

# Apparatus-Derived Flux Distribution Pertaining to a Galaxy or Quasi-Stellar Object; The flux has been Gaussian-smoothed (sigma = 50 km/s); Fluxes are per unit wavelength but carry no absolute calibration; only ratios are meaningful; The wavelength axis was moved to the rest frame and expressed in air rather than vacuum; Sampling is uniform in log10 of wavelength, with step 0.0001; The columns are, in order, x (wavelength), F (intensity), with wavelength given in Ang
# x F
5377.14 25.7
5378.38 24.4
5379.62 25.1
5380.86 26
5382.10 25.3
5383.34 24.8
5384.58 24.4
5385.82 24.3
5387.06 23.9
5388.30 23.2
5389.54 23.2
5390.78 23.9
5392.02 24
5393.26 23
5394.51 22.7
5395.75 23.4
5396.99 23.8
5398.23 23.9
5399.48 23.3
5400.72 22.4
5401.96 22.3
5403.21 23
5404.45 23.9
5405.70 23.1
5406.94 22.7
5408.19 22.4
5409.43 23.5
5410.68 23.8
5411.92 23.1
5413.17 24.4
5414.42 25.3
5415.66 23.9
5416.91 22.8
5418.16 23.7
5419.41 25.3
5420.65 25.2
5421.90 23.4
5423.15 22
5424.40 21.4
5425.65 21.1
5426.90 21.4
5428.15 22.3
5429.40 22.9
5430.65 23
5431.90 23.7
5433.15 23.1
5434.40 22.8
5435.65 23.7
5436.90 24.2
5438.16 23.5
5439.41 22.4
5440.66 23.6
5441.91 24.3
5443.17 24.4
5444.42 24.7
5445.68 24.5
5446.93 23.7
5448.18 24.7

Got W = 0.3 Ang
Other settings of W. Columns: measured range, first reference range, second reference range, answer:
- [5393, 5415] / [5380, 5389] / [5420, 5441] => 0.48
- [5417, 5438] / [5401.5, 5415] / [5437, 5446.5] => 0.55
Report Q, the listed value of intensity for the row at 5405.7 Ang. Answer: 23.1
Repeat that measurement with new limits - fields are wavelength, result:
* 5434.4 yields 22.8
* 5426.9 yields 21.4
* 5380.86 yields 26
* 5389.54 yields 23.2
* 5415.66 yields 23.9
